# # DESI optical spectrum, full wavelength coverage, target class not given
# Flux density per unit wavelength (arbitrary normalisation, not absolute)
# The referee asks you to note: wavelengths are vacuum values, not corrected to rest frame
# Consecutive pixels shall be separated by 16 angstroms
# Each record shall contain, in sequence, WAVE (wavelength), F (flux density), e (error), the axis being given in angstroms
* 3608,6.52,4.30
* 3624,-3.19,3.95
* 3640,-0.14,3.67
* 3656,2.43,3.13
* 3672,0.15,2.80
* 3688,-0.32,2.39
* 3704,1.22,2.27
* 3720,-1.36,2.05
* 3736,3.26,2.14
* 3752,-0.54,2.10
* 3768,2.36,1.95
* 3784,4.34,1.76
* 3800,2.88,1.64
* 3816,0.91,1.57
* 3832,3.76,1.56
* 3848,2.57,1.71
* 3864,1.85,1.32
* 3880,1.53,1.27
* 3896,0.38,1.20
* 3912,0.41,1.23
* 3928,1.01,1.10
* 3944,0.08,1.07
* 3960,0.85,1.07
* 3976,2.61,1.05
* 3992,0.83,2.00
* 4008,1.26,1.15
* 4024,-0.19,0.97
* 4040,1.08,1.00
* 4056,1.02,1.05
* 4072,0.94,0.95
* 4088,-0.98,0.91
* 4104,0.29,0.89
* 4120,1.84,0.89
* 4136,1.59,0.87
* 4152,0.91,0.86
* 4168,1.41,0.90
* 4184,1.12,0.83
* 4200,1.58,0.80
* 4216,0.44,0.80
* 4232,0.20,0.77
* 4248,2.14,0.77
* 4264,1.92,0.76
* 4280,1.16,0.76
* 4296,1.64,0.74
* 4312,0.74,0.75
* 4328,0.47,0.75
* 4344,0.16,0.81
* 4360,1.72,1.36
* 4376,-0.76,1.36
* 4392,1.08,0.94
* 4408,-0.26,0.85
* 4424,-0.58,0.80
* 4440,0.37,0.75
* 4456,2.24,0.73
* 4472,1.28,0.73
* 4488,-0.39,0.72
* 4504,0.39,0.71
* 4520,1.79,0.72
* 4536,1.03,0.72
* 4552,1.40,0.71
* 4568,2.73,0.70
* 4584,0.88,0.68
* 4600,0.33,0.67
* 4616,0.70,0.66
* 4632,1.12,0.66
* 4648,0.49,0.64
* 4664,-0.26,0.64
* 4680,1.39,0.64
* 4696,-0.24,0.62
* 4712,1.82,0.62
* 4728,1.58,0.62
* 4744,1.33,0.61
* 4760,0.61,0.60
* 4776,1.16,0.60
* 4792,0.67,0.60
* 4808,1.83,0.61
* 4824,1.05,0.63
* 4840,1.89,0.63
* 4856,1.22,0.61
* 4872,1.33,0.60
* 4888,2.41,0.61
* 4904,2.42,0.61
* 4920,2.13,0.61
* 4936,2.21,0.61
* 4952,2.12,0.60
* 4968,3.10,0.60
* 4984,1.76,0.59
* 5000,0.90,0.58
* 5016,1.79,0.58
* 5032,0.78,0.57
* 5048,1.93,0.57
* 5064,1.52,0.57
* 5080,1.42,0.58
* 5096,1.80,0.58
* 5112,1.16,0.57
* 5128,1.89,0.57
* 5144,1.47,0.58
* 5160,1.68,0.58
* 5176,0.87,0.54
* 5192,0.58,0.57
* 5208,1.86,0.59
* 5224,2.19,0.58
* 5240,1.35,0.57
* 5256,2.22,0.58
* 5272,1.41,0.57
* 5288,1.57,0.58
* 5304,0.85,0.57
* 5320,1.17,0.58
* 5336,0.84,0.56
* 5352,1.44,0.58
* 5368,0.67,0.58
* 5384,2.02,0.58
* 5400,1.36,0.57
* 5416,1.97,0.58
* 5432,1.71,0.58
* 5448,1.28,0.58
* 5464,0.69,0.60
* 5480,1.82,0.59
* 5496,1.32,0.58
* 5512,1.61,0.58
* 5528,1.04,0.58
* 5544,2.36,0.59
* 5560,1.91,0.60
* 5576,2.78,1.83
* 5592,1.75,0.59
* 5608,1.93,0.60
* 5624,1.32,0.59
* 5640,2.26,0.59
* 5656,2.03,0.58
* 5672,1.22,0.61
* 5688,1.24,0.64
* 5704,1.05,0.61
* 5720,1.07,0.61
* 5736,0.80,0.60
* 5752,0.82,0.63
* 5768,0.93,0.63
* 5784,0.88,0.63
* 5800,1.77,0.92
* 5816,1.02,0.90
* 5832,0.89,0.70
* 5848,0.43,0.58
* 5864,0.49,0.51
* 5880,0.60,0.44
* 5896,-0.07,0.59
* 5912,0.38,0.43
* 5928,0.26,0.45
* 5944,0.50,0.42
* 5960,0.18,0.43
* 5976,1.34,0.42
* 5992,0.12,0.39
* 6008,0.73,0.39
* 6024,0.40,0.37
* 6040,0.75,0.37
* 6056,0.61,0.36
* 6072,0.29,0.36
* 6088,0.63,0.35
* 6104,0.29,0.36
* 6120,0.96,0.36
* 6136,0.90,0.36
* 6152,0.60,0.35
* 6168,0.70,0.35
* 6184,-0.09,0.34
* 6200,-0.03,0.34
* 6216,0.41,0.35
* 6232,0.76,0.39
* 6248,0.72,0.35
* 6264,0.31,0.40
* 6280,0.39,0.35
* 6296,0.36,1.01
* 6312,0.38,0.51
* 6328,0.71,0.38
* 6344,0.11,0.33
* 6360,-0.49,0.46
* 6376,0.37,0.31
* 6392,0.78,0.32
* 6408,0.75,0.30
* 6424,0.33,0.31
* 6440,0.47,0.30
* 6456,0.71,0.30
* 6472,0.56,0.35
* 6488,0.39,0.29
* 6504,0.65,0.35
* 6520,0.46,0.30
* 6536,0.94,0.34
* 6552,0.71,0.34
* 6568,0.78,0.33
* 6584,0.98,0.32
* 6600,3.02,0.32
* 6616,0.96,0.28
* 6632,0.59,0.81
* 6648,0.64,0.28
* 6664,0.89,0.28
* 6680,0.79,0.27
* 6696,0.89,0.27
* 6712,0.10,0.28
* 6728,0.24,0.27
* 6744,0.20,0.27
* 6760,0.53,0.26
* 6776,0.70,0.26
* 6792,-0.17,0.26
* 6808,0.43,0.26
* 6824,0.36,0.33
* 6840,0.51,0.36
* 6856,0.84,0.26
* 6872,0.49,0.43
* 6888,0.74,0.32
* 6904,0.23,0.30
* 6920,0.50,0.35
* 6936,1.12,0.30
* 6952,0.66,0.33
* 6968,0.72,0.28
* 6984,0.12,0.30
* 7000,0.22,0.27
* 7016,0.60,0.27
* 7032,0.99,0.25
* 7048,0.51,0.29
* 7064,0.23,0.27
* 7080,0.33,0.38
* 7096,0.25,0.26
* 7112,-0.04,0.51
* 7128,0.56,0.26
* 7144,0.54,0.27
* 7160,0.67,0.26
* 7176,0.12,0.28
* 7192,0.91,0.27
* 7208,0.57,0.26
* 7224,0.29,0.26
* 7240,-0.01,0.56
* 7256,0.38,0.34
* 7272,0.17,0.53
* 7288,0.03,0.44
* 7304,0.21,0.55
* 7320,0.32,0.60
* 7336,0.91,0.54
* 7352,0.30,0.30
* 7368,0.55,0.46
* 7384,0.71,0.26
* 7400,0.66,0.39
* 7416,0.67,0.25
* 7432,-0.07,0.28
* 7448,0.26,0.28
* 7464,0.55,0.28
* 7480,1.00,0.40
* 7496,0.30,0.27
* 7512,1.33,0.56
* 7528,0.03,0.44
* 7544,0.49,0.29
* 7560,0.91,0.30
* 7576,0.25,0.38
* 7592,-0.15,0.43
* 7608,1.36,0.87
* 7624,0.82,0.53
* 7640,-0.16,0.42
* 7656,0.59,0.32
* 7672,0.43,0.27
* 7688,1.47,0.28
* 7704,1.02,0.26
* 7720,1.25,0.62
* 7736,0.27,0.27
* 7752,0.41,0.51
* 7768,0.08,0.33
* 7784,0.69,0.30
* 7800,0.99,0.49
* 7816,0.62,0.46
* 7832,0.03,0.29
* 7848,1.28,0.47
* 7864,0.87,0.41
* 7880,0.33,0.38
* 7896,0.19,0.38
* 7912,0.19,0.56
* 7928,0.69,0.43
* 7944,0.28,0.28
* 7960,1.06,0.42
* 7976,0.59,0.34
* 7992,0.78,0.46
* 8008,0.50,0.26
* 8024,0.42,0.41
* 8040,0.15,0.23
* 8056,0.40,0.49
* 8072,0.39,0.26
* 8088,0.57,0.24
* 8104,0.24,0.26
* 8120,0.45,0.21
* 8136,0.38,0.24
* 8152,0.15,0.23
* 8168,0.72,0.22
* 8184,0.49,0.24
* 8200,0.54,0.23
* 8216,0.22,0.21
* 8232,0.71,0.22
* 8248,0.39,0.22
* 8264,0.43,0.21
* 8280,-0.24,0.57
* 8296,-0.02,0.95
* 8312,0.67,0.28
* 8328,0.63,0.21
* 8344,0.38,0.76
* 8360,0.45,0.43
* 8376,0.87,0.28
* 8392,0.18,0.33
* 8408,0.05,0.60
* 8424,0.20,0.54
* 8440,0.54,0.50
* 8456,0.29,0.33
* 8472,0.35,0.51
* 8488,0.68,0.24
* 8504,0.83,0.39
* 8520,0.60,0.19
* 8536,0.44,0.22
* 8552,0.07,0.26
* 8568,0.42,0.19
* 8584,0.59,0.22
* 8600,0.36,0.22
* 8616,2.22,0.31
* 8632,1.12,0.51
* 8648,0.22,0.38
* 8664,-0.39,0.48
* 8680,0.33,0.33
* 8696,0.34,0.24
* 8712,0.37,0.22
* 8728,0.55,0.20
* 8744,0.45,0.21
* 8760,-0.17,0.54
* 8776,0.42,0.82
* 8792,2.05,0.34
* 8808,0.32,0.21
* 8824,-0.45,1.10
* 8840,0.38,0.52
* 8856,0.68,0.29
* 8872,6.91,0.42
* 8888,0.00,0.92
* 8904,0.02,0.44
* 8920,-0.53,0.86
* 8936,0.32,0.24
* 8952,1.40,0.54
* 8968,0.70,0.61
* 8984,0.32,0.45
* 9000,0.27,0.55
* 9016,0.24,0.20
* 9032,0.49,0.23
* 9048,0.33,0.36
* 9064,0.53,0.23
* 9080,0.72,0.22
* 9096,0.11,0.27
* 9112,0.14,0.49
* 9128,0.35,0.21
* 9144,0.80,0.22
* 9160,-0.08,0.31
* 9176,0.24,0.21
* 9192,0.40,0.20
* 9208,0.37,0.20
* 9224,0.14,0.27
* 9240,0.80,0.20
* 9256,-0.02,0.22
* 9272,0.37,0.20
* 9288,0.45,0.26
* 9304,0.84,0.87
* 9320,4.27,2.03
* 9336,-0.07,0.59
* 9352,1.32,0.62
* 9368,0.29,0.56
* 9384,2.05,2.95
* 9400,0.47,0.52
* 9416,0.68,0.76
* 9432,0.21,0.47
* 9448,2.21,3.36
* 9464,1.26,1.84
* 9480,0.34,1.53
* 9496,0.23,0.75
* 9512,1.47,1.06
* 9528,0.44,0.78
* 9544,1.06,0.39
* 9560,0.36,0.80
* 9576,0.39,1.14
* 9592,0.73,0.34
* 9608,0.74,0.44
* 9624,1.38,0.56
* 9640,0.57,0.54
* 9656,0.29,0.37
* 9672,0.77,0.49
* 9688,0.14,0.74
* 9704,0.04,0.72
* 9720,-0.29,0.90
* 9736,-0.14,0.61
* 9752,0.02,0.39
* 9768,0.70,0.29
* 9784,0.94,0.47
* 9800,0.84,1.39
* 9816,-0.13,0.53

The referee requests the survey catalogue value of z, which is 0.77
